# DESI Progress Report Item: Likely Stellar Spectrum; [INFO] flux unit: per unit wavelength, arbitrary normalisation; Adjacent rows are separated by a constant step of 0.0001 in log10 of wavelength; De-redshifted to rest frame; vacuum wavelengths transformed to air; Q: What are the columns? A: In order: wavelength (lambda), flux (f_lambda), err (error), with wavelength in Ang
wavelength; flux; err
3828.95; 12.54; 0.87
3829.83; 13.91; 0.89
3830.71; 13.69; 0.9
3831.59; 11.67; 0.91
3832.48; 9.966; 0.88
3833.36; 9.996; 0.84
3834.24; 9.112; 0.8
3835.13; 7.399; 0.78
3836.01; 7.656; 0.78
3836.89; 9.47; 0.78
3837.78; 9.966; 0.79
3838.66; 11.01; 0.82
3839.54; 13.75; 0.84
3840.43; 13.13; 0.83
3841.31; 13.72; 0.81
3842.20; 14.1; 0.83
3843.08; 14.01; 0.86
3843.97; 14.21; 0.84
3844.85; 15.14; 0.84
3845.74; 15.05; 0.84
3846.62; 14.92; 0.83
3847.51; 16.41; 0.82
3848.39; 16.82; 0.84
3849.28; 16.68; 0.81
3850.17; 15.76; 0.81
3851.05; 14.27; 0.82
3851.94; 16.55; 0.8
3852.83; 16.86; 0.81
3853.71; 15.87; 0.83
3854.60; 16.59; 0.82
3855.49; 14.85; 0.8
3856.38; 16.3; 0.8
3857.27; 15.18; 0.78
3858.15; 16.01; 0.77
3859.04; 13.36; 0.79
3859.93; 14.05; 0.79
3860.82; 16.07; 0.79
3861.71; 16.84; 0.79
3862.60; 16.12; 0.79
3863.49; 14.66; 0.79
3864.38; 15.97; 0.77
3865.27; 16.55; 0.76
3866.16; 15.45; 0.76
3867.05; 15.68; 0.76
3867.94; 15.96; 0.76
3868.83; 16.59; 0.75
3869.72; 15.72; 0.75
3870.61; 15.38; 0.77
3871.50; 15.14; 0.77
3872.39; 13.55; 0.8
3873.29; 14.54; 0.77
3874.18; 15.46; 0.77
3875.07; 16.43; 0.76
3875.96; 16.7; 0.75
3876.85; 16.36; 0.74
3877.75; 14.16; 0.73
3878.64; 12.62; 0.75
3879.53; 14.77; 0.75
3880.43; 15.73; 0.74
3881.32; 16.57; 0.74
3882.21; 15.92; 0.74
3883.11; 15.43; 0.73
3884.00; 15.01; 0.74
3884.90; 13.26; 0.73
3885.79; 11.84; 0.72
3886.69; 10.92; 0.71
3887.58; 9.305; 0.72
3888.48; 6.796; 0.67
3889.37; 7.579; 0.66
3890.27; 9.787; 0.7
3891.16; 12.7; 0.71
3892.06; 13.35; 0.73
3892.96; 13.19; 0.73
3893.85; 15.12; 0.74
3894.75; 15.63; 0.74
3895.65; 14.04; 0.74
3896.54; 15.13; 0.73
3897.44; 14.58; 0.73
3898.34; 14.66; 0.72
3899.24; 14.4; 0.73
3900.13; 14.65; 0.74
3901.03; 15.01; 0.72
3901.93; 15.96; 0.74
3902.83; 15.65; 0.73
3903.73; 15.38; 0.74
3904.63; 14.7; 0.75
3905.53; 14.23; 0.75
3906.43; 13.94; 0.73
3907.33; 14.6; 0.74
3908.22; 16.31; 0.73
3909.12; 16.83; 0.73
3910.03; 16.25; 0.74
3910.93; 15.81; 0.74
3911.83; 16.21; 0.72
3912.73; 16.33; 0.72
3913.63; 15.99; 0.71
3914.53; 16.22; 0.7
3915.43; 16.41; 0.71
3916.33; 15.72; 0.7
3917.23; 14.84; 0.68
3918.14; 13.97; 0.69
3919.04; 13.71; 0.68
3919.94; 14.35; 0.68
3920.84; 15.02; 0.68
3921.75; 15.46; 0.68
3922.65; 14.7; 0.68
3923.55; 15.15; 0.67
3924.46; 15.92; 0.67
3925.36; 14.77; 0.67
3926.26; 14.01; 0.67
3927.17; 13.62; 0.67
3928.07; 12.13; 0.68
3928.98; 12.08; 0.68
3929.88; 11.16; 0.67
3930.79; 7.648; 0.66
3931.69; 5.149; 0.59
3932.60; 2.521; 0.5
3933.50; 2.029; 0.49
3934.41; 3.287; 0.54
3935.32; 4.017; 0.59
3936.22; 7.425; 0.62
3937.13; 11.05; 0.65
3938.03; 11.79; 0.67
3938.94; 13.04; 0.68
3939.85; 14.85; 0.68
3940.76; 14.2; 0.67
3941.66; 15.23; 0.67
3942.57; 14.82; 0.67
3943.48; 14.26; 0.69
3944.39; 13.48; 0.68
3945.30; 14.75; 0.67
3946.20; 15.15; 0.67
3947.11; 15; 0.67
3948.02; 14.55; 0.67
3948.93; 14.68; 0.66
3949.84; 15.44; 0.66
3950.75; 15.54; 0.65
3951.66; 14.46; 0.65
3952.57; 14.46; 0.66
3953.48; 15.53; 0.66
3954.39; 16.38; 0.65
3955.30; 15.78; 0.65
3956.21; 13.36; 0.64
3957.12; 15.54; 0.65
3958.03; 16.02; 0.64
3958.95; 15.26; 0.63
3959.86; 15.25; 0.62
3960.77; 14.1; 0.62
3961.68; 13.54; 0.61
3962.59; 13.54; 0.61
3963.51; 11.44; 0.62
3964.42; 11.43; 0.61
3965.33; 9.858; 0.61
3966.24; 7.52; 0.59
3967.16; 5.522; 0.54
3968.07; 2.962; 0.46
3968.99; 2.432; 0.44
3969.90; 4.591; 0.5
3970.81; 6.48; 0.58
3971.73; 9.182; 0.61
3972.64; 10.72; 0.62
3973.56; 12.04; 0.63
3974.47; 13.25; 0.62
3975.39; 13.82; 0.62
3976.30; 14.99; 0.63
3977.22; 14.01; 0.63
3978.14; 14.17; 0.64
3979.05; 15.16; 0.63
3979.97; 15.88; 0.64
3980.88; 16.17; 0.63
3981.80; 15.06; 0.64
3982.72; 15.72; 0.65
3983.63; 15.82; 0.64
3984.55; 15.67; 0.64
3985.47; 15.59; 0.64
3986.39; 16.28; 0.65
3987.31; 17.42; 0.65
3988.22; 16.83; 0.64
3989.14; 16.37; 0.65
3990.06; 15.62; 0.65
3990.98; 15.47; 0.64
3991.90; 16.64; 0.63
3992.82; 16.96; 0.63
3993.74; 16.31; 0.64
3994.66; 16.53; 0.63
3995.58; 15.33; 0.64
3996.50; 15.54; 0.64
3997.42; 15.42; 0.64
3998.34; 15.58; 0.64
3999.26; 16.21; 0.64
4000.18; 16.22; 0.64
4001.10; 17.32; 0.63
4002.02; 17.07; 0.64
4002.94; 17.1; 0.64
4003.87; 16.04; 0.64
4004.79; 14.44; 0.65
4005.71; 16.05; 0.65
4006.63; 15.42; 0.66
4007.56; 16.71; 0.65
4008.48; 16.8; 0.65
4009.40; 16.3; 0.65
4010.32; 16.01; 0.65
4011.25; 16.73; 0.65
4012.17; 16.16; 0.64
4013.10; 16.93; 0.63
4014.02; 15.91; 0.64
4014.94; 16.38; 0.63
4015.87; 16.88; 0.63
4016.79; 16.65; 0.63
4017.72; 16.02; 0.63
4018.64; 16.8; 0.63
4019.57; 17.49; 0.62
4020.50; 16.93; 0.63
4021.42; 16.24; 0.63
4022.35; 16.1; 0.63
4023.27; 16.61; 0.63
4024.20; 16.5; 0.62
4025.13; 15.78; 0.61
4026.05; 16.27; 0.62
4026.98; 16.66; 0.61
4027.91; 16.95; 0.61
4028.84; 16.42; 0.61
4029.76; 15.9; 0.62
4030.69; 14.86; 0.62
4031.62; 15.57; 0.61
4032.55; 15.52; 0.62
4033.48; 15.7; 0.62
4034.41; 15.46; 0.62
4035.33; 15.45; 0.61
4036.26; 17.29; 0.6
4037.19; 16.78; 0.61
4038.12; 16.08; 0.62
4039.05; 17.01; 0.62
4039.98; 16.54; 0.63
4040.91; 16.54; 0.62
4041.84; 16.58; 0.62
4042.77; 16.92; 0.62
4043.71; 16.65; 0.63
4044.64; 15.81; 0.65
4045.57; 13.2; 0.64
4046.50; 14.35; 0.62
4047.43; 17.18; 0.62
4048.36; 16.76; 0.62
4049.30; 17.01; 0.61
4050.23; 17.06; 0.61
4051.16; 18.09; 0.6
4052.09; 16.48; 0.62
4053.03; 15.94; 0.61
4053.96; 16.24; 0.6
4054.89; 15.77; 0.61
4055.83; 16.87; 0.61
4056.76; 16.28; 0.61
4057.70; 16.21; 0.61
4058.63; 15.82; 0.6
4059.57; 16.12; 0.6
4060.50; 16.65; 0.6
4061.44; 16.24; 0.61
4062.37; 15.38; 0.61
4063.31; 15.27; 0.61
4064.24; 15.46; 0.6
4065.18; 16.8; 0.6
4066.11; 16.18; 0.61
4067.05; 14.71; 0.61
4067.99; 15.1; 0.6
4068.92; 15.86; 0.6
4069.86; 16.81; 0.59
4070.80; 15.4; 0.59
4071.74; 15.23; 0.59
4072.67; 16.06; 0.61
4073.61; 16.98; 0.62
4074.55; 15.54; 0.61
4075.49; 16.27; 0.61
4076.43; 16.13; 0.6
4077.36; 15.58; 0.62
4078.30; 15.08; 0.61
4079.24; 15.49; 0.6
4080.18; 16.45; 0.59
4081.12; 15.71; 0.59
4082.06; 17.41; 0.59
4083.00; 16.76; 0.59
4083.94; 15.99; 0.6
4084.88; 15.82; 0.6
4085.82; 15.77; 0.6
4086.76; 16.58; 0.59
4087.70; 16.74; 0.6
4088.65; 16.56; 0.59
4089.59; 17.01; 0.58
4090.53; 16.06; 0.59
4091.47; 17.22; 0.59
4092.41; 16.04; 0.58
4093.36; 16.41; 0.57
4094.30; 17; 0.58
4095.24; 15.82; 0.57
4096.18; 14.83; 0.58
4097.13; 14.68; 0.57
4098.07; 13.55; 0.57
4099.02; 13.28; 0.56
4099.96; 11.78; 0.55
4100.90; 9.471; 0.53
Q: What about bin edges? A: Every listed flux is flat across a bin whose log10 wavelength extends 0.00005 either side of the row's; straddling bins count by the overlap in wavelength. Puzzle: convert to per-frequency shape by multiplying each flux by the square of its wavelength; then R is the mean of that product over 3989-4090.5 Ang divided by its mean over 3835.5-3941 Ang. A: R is 1.26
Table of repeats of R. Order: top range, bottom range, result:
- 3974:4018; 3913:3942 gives 1.36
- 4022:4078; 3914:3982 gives 1.36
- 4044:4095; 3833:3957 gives 1.27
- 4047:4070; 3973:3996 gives 1.09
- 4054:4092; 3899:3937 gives 1.32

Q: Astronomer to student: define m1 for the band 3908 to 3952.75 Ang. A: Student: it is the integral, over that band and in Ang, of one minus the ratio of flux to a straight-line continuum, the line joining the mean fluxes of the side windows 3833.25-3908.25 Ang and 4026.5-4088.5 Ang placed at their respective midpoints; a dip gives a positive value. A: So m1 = 4.9 Ang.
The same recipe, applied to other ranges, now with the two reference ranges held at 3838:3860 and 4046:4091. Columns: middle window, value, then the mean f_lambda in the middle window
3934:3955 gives 3.05 Ang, 13.2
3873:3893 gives 2.29 Ang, 13.4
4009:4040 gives -0.79 Ang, 16.3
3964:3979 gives 5.68 Ang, 9.71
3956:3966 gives 1.36 Ang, 13.5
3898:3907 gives 0.23 Ang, 14.9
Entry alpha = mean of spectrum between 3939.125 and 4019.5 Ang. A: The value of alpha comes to 14.5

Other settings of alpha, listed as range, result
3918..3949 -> 12.1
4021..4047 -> 16.1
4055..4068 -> 16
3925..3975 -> 11.6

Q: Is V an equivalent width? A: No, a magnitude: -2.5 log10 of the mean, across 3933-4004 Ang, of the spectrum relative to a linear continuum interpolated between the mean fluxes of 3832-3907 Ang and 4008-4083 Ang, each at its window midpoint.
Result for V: 0.14 mag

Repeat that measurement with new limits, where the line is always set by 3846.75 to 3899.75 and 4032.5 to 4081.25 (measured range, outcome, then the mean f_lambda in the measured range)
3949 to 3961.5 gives 0.015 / 15.1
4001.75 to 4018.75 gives -0.040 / 16.3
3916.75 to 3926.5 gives 0.024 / 14.7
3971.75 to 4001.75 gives 0.014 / 15.4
